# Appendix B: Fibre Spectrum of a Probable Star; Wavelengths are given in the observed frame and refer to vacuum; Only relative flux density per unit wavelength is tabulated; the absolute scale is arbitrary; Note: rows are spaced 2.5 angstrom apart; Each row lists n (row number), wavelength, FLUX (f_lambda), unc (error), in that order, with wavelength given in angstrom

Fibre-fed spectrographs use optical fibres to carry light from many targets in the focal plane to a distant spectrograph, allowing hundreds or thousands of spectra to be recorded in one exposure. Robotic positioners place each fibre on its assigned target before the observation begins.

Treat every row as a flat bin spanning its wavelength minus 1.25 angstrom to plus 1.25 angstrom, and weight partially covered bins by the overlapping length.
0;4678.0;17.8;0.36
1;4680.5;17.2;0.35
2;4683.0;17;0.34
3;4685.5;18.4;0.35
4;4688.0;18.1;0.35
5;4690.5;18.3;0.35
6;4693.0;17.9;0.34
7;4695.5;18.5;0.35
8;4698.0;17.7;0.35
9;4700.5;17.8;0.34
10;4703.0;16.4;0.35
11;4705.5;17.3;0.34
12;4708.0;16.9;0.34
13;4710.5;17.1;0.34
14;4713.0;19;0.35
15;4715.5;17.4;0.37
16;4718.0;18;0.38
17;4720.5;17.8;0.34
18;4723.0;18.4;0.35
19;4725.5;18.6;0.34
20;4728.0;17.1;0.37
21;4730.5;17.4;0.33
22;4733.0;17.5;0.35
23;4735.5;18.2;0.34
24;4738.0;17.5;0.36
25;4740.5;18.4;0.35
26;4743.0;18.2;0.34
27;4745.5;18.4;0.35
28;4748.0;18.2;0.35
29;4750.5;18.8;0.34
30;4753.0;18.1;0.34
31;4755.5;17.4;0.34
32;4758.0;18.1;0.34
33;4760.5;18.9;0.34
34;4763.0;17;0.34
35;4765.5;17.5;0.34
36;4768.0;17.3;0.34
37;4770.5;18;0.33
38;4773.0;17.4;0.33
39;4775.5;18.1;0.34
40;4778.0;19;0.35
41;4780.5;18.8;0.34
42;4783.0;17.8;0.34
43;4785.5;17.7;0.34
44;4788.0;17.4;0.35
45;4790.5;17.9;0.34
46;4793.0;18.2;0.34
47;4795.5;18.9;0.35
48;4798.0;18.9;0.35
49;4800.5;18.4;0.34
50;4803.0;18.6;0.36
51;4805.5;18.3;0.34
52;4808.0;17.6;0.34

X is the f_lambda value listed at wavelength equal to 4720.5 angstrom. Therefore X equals 17.8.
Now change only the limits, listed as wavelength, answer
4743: 18.2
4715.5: 17.4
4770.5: 18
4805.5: 18.3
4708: 16.9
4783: 17.8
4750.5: 18.8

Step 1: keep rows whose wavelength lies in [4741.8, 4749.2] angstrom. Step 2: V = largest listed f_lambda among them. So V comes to 18.4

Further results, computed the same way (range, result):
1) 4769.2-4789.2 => 19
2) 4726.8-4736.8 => 18.2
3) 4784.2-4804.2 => 18.9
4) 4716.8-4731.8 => 18.6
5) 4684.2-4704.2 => 18.5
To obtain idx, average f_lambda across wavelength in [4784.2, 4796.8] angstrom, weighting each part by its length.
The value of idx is 18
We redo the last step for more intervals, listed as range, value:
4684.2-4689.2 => 18.2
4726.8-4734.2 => 17.3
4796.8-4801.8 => 18.6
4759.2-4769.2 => 17.7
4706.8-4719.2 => 17.7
